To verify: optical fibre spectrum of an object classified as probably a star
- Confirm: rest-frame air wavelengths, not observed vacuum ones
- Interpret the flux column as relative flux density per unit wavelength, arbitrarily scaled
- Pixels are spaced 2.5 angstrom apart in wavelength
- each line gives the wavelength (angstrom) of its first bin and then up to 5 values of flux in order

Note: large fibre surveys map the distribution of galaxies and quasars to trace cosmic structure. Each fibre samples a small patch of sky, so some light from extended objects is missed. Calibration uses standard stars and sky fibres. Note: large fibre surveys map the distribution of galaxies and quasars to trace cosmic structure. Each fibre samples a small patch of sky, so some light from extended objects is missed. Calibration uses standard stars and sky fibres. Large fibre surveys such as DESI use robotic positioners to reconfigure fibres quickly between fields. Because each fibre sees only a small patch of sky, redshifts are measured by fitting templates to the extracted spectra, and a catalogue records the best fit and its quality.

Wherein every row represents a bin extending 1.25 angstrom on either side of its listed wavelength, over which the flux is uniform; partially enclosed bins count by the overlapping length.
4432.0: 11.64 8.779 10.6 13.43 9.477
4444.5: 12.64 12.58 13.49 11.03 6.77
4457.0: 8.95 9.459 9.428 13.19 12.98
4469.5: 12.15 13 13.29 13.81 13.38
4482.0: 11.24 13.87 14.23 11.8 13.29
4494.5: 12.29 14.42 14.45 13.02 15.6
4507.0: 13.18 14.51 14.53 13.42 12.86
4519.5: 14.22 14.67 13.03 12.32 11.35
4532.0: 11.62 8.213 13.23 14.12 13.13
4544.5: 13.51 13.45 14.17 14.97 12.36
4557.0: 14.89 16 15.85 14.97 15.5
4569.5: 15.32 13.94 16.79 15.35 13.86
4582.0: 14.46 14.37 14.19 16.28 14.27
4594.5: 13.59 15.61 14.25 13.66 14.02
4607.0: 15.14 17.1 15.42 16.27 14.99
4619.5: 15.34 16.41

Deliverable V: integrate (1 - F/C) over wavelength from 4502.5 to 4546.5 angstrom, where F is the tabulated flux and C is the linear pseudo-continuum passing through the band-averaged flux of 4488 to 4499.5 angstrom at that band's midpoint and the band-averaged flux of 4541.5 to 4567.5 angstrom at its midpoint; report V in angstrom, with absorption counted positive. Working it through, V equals 2.0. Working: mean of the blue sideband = 13.1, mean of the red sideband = 14.4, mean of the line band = 13.2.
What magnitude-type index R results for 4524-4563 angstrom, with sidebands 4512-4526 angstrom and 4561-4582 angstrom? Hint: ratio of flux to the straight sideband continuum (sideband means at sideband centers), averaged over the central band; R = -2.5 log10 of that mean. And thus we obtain 0.090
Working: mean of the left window 13.7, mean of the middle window 13.3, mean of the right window 15.1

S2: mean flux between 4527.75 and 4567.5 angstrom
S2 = 13.5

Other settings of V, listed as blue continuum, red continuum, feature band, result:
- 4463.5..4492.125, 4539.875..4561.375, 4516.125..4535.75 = 2.1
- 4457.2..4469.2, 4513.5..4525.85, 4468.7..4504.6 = -3.2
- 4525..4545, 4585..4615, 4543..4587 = -4.0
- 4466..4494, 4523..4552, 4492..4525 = -2.6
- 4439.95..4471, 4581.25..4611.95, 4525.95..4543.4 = 1.5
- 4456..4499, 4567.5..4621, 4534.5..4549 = 0.8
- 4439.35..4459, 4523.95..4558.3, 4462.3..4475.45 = -1.6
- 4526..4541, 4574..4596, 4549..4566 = -2.1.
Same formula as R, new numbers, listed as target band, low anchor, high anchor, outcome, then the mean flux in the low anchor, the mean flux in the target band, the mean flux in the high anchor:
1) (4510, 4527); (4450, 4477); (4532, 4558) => -0.10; 11.2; 13.7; 13.1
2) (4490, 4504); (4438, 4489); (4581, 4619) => -0.07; 11.9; 13.5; 14.9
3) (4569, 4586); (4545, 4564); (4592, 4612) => -0.02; 14.5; 14.8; 14.8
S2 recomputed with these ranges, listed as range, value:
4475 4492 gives 13.1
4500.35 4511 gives 14.1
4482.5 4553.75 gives 13.3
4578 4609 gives 14.5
